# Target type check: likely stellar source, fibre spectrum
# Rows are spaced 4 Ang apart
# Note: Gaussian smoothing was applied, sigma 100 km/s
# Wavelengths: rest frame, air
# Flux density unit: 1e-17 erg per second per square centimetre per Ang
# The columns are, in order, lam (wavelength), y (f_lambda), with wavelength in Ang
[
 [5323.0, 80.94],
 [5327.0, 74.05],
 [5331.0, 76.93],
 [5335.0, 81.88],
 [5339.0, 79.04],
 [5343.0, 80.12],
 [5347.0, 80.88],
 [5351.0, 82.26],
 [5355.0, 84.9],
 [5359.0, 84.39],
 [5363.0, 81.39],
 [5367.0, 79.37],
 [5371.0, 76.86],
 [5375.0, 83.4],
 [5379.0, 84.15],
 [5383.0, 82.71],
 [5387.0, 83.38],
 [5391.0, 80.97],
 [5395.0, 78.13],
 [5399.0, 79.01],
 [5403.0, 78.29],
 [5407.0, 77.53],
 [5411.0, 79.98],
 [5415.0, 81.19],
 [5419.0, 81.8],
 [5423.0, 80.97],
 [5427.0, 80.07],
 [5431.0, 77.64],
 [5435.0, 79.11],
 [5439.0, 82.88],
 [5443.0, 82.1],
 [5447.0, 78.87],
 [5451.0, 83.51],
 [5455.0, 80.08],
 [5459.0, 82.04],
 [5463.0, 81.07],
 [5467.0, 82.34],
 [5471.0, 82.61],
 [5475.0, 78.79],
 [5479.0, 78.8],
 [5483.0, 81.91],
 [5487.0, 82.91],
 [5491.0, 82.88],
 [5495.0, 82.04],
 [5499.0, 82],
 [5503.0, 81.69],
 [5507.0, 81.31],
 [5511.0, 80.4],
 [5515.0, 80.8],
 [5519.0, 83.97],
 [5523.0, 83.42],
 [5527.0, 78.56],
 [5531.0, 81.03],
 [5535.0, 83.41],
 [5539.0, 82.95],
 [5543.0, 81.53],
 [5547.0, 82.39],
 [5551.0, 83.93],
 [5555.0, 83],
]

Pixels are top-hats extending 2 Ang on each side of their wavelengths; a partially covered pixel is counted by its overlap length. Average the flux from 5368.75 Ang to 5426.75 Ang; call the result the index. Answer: 80.6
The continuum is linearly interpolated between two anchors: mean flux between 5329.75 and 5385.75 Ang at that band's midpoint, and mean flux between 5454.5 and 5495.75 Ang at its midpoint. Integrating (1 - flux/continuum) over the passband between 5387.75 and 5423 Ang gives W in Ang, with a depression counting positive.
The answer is 0.7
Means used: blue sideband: 81.4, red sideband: 81.4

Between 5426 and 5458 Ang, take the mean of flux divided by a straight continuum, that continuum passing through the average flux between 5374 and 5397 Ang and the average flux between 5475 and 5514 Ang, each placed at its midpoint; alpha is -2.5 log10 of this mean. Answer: 0.015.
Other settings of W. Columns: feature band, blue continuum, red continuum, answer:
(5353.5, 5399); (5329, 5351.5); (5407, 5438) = -0.9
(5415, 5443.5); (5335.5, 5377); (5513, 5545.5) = 0.3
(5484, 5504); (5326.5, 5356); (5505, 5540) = -0.2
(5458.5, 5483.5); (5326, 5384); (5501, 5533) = 0.1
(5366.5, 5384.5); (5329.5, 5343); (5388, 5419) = -0.4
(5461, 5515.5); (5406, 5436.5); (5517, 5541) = -0.1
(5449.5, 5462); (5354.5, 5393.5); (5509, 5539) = 0.0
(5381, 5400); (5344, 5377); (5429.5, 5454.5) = 0.1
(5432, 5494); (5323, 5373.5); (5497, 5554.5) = 0.1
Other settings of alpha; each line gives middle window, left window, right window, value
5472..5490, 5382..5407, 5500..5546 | 0.005 mag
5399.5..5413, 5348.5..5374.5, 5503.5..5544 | 0.041 mag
